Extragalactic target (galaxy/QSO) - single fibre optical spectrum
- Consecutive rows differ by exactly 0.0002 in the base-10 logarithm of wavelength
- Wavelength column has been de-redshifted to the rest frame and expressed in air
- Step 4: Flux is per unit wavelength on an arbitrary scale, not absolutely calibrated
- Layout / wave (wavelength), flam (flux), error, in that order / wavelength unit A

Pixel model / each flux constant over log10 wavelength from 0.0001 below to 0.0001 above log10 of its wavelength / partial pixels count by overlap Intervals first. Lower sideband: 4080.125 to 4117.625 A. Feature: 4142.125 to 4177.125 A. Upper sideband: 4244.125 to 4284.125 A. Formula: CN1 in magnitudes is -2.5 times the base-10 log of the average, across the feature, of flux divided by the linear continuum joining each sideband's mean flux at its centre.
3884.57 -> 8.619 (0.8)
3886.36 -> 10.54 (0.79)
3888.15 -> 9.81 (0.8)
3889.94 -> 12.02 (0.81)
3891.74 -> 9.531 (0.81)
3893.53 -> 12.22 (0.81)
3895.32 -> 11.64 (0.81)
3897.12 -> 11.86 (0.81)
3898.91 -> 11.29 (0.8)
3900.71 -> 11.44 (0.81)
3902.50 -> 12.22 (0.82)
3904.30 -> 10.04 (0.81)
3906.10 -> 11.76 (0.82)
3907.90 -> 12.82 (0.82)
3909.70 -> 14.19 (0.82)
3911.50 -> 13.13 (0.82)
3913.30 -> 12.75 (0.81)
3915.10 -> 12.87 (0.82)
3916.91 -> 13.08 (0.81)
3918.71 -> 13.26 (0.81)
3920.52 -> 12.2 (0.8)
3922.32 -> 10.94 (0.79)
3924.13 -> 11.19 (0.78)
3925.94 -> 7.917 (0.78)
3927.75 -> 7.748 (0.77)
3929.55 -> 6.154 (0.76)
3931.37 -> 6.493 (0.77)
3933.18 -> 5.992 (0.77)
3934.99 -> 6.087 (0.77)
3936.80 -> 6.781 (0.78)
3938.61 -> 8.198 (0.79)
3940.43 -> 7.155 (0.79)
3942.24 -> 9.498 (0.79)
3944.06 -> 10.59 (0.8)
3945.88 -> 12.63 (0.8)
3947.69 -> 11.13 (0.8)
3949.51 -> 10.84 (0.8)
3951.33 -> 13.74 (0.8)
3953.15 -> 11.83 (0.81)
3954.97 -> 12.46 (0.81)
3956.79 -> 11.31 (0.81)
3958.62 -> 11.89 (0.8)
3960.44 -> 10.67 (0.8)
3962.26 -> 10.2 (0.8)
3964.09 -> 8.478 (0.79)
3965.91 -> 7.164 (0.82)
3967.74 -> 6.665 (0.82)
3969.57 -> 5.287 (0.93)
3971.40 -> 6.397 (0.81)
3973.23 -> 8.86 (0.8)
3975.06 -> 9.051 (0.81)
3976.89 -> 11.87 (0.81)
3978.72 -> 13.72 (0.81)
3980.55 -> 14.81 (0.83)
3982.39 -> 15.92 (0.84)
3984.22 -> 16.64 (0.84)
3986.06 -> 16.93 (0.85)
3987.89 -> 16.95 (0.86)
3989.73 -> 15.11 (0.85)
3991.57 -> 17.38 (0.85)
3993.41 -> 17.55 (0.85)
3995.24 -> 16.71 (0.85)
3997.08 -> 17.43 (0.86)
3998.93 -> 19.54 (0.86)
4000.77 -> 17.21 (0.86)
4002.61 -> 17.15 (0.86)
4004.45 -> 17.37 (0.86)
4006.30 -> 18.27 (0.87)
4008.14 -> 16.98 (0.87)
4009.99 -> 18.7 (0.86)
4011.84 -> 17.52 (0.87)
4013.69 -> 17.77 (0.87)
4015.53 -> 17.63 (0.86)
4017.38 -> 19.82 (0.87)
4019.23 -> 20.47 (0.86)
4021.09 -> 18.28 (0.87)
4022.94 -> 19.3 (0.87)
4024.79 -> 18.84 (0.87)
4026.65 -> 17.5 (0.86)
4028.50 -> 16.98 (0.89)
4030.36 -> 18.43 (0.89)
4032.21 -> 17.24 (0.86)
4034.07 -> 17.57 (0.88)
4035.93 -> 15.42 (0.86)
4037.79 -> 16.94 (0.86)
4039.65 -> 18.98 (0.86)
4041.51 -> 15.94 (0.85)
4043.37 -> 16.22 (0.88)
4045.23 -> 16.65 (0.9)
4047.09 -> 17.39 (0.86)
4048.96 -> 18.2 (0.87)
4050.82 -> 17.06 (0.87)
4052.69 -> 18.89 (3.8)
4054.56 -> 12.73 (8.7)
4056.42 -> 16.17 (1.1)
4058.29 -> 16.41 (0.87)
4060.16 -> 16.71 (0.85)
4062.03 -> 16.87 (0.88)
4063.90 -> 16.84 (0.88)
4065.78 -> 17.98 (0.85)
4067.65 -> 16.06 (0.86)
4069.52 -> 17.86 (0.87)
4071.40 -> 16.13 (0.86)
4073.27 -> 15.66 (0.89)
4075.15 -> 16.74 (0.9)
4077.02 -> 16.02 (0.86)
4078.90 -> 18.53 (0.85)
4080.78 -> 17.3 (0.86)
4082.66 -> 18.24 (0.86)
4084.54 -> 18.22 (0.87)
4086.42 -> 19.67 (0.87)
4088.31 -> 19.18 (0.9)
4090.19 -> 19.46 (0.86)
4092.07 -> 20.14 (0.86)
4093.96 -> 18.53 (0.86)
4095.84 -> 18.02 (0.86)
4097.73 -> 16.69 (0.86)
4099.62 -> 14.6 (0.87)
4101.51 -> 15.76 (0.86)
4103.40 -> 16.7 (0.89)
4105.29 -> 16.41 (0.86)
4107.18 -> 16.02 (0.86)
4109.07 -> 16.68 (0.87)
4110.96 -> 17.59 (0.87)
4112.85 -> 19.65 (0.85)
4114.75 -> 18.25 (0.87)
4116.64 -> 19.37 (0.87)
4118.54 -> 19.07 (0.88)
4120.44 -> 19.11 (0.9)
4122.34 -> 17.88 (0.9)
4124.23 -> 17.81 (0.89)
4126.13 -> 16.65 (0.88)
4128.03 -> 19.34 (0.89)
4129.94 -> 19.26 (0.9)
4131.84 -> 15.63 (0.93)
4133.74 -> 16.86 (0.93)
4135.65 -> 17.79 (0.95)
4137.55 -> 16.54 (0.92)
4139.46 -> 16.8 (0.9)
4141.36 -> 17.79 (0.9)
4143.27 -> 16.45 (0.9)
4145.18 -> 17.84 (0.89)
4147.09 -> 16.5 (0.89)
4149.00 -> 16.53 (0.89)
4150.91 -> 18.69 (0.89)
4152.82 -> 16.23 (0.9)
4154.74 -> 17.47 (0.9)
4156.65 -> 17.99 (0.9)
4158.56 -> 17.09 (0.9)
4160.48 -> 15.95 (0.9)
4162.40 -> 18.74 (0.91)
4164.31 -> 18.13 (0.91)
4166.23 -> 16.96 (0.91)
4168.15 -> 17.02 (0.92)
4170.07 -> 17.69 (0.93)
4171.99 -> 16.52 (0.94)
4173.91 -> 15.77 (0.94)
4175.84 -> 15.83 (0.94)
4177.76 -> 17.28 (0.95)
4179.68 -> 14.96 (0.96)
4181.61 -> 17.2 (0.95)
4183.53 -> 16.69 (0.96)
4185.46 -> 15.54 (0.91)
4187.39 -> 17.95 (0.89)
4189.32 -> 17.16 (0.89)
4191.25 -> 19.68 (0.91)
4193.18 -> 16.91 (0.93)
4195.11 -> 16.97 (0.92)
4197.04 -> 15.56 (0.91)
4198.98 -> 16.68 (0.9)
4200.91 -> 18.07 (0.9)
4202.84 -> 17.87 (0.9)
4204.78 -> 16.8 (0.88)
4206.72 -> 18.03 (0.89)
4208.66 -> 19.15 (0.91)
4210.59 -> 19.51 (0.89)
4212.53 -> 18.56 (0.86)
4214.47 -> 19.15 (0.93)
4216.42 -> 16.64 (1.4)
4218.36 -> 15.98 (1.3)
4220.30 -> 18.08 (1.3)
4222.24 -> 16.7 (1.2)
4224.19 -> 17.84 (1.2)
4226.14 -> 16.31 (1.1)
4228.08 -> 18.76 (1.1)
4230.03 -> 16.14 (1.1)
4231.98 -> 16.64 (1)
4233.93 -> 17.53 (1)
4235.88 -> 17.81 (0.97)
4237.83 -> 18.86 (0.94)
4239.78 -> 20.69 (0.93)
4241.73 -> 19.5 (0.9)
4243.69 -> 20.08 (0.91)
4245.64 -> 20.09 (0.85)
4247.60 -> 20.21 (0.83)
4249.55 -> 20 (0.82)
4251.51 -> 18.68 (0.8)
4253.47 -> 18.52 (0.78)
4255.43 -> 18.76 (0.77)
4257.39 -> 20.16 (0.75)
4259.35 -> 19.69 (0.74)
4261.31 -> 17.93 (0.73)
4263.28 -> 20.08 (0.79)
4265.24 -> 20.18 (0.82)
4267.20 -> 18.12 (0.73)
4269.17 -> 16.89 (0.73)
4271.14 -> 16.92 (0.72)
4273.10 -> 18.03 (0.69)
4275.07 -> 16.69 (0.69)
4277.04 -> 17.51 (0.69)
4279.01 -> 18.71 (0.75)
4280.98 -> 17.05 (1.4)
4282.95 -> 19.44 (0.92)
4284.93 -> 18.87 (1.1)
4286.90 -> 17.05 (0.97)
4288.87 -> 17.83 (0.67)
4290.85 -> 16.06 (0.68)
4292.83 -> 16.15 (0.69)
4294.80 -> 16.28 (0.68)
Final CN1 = 0.066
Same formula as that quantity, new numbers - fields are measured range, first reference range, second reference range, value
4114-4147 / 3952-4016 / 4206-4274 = -0.08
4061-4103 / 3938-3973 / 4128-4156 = -0.18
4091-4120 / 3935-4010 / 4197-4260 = -0.13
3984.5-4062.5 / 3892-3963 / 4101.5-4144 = -0.23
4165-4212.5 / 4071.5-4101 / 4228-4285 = 0.07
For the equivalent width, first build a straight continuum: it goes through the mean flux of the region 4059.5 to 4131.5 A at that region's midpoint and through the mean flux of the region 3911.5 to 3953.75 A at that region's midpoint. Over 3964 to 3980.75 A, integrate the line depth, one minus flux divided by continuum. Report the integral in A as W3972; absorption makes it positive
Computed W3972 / 4.1 A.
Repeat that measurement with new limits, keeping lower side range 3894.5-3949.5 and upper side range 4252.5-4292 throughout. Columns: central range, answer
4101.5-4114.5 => -2.3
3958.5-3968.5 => 2.1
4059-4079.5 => -4.7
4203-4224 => -1.2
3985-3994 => -3.6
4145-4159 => -1.6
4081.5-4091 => -3.3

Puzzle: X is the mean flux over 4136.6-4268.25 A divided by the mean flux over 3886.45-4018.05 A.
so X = 1.44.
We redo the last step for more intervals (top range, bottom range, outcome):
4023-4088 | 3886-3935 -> 1.58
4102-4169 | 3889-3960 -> 1.63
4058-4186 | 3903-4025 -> 1.34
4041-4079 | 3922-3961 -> 1.74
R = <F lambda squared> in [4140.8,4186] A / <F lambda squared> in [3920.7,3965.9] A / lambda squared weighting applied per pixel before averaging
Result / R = 1.97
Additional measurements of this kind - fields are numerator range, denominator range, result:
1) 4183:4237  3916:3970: 2.07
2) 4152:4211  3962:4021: 1.27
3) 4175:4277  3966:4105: 1.19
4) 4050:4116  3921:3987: 1.82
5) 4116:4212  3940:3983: 1.83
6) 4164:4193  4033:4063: 1.08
